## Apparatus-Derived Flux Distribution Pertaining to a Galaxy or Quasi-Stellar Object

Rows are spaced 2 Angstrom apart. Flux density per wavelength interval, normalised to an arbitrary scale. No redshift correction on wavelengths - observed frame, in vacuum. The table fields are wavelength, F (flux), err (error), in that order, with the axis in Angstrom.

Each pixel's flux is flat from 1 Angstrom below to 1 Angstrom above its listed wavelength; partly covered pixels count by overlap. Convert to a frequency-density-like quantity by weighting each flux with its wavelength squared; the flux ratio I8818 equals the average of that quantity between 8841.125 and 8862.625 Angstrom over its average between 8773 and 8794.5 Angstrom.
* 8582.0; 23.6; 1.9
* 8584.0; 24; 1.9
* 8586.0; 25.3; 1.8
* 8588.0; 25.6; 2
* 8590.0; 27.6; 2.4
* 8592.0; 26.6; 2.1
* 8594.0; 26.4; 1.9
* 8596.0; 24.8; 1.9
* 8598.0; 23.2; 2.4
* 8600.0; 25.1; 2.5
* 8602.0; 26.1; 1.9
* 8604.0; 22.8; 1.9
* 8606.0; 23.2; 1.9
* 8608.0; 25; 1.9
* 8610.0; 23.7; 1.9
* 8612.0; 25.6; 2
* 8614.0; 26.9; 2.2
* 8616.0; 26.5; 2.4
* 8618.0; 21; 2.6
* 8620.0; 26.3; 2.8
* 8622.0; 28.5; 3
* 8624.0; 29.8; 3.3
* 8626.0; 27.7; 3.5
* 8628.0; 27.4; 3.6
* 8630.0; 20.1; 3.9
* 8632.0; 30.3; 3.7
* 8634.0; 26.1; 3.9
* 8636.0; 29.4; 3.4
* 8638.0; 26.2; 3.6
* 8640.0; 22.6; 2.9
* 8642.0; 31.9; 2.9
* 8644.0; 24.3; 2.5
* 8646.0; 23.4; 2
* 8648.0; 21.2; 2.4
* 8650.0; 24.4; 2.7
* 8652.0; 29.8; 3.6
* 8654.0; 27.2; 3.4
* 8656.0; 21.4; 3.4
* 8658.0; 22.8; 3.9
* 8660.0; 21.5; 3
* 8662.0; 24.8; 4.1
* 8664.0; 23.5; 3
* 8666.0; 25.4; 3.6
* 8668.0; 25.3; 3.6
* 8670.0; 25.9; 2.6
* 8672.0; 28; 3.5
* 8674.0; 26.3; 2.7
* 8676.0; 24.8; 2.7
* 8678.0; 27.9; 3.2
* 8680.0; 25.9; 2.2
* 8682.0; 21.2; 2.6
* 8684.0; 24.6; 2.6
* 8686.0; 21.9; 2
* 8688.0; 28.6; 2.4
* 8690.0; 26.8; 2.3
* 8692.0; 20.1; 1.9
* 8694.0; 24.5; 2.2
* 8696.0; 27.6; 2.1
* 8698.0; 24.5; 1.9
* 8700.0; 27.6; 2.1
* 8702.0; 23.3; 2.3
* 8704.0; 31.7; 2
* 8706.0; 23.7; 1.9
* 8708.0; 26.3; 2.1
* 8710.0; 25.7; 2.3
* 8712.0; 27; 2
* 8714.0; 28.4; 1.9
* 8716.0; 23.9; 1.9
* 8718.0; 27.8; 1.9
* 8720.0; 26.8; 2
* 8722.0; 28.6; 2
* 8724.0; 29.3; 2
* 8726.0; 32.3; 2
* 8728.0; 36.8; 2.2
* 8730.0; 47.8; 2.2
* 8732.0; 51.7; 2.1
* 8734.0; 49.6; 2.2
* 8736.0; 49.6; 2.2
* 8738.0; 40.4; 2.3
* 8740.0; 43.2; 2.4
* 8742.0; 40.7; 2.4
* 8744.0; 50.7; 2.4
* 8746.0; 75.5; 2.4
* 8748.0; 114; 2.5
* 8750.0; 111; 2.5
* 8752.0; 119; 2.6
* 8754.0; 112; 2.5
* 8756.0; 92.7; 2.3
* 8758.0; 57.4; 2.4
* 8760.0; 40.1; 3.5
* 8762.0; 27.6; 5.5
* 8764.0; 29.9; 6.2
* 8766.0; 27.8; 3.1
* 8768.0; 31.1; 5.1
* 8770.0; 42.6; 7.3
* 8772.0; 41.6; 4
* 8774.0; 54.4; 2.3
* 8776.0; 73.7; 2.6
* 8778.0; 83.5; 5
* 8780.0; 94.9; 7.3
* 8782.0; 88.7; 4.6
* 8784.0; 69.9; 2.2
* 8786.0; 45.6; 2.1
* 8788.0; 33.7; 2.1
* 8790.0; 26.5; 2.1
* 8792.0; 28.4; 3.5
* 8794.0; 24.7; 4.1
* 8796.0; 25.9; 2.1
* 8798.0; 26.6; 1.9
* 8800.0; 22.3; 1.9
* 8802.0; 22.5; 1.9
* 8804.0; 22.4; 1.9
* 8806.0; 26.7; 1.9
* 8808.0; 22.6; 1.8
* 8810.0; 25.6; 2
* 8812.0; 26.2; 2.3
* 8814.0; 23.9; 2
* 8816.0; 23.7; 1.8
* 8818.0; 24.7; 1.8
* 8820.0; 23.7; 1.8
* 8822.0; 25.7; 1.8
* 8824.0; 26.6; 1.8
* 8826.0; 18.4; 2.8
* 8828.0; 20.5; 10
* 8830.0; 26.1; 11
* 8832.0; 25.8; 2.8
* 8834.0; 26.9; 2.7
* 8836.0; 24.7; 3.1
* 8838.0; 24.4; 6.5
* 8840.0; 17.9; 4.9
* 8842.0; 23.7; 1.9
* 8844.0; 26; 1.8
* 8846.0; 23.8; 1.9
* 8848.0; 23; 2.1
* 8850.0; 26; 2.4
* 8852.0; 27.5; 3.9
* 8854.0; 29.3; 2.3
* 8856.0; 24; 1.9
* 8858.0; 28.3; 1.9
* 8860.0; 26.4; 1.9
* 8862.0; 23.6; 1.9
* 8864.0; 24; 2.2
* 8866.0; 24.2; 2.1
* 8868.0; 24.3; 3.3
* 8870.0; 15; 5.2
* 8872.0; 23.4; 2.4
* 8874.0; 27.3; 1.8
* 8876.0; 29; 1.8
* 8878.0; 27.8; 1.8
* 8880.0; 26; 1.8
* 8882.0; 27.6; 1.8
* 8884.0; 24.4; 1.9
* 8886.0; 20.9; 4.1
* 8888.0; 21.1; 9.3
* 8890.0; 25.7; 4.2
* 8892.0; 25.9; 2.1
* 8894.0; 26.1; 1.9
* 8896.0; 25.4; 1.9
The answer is 0.5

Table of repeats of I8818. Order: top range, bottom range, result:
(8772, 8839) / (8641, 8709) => 1.44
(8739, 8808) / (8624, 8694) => 2.16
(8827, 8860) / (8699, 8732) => 0.86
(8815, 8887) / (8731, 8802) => 0.45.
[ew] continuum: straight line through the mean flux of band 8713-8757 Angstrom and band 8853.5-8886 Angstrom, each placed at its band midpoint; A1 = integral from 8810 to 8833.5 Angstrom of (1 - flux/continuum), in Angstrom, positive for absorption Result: 7.7 Angstrom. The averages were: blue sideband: 56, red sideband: 25.1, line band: 24.2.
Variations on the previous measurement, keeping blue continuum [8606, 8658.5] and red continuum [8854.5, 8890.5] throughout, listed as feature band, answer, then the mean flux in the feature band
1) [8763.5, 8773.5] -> -4.3 Angstrom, 35.8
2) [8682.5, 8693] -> 0.5 Angstrom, 24.2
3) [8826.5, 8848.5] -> 0.9 Angstrom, 23.8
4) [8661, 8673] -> 0.0 Angstrom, 25.5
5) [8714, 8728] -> -1.9 Angstrom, 28.8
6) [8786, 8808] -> -1.5 Angstrom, 26.7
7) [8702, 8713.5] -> -0.6 Angstrom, 26.6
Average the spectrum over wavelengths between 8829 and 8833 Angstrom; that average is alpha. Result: 26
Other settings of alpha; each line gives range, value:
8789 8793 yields 27.4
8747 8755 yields 114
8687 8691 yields 27.7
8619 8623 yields 27.4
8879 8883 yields 26.8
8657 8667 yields 23.6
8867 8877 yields 23.8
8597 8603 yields 24.8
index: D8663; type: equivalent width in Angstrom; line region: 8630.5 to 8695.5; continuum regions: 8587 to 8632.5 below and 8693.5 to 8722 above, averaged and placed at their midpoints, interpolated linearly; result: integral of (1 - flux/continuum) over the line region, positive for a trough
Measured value 2.1 Angstrom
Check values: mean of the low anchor 25.6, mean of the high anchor 26.5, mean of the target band 25.2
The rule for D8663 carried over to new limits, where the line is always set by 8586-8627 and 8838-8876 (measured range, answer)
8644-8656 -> 0.28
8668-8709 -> -0.53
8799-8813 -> 0.36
